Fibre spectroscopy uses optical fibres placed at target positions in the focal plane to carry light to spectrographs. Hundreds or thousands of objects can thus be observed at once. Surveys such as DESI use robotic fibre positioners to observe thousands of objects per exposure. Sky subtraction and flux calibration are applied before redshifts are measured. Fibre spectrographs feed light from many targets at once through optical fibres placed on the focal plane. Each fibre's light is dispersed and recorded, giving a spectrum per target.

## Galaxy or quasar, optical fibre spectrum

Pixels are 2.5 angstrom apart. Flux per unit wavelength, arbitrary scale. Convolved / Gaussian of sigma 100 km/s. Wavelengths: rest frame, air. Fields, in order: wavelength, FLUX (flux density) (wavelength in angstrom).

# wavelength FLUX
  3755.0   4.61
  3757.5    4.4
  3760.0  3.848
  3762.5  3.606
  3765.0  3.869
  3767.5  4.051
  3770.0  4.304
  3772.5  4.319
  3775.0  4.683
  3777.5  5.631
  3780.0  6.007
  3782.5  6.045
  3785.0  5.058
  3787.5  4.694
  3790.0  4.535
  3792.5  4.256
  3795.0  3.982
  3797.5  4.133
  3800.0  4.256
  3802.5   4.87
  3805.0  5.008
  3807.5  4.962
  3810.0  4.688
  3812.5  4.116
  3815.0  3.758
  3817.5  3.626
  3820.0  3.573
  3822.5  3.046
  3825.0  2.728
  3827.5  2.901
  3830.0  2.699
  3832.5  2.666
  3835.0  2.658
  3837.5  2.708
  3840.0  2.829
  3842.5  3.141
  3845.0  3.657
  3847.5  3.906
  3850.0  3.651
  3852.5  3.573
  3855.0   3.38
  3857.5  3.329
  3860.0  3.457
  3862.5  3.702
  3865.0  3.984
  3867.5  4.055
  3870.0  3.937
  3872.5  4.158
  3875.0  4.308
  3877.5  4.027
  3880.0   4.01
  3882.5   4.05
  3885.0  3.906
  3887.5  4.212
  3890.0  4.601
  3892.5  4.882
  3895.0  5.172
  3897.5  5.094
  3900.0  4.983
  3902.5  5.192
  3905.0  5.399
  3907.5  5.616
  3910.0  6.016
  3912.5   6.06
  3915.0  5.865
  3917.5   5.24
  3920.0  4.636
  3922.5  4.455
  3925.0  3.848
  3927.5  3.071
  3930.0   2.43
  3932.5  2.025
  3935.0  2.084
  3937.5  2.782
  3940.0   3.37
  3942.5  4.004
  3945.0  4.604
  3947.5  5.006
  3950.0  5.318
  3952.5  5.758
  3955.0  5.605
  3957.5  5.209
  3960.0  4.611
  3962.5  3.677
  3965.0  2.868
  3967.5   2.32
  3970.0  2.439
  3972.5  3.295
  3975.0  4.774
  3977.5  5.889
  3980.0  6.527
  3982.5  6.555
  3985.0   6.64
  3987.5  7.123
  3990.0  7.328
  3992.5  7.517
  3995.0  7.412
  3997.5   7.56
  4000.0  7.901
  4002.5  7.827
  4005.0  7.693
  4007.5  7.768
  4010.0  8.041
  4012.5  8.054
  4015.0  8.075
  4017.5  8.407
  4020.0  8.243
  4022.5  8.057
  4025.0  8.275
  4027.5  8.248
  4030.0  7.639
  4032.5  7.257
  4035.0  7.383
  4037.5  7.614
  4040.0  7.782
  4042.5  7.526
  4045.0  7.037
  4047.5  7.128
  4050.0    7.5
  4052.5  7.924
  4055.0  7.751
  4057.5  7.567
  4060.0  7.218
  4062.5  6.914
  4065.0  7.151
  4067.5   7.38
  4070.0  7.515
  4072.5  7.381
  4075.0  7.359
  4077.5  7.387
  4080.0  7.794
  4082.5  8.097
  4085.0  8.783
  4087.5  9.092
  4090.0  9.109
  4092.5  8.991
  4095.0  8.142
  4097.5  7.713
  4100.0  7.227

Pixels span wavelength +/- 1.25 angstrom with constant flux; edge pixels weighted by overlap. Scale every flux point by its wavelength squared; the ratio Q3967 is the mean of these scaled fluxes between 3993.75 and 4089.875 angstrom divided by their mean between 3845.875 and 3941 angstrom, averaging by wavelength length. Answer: 2.00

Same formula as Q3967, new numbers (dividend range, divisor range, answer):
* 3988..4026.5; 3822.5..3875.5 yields 2.52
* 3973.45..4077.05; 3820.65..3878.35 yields 2.38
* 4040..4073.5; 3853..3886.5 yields 2.10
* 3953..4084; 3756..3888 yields 1.92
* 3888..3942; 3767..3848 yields 1.15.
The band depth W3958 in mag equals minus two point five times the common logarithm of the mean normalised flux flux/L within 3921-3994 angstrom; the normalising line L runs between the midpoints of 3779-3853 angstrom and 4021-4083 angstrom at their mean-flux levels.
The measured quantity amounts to 0.33 mag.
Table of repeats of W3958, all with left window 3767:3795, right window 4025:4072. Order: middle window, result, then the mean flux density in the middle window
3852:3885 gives 0.429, 3.85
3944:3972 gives 0.467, 4.28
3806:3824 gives 0.291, 3.96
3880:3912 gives 0.216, 4.92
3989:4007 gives -0.092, 7.62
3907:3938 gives 0.436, 4.16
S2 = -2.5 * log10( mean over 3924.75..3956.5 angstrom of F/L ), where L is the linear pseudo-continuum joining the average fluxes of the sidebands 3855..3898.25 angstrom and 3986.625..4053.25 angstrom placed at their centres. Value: 0.44 mag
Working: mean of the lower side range 4.14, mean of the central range 3.85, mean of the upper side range 7.72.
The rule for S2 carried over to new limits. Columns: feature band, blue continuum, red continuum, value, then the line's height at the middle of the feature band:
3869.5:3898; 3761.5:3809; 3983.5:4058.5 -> 0.33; 5.91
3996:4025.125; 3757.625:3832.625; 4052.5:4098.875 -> -0.14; 7.01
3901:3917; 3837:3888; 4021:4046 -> -0.18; 4.8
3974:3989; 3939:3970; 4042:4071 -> -0.22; 5.11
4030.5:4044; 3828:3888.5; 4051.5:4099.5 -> -0.06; 7.09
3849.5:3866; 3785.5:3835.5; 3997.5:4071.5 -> 0.30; 4.69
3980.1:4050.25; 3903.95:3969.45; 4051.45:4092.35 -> -0.21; 6.33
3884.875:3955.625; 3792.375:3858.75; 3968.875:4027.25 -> 0.20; 5.5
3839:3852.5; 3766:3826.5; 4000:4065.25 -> 0.42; 5.11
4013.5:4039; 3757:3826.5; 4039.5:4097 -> -0.10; 7.24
